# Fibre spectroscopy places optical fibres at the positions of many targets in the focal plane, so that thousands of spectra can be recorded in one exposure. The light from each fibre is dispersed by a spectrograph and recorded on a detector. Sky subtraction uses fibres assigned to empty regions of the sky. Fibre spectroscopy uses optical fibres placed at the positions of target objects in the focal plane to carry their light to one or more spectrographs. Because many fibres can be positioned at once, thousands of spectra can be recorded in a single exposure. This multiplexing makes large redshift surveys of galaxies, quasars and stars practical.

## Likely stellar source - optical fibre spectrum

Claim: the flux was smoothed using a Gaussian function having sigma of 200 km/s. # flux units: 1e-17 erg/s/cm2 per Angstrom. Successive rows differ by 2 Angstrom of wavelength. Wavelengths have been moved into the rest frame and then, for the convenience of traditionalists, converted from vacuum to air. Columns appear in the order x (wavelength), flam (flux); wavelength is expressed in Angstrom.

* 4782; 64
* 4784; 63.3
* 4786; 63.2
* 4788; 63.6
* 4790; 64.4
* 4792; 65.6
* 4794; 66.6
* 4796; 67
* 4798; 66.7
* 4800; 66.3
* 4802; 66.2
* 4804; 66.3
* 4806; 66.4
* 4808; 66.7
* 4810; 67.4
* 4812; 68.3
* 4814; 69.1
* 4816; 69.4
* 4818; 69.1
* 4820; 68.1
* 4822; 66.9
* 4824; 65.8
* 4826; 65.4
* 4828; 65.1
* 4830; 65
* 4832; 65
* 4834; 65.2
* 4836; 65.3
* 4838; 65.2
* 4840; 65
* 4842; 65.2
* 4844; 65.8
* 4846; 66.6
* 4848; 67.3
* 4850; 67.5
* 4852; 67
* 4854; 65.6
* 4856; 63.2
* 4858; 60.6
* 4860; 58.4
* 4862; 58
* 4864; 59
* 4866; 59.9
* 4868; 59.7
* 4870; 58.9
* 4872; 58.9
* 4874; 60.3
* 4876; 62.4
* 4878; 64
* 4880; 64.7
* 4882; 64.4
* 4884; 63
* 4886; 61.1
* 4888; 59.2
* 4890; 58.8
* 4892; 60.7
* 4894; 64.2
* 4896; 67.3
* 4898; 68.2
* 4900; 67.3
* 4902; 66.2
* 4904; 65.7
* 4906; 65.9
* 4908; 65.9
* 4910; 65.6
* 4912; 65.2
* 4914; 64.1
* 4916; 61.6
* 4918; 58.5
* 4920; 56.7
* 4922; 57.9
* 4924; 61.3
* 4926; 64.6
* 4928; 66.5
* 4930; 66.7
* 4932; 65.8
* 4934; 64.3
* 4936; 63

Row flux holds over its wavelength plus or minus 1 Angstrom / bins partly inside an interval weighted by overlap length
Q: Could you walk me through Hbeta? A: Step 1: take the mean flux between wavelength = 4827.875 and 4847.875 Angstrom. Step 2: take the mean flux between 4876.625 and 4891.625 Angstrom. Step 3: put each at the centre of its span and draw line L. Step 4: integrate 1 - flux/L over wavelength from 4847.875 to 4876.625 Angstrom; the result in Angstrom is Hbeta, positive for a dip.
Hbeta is 0.9 Angstrom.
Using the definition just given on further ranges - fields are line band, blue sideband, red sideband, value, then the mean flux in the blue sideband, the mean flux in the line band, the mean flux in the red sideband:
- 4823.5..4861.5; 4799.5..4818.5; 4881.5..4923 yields 0.6 Angstrom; 67.5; 64.9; 63.2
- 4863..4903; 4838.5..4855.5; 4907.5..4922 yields 1.0 Angstrom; 66.1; 62.4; 62.1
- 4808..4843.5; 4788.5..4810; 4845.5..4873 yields -1.2 Angstrom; 66.2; 66.5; 62.1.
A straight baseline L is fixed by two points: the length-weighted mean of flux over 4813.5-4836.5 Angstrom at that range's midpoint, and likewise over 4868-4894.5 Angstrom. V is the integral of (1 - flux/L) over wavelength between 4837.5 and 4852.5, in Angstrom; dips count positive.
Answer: -0.3 Angstrom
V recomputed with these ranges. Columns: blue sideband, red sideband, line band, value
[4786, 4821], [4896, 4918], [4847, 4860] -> 0.3 Angstrom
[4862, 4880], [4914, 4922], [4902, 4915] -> -1.3 Angstrom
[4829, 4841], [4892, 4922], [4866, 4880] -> 0.8 Angstrom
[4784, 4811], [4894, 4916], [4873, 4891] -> 1.1 Angstrom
